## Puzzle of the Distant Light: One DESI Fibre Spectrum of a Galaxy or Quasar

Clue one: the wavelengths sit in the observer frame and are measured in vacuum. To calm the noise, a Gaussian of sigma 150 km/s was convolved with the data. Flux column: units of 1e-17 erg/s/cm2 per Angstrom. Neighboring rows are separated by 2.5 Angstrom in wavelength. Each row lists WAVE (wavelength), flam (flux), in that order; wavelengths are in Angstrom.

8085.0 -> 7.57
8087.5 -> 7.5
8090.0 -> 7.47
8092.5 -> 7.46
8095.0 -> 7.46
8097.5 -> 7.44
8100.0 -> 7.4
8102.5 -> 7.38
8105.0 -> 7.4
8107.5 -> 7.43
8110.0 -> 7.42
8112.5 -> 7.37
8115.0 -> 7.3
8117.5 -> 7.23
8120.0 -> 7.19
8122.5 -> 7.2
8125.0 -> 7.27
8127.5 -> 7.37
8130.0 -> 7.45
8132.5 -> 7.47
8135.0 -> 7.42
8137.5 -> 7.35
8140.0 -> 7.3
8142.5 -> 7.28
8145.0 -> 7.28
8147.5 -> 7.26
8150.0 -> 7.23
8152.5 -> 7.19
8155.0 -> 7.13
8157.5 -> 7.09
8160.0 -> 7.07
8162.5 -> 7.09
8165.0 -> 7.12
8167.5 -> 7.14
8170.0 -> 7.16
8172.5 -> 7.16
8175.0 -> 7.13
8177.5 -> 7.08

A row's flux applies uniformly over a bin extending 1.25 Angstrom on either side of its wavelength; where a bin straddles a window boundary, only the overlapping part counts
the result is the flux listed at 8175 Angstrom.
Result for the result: 7.13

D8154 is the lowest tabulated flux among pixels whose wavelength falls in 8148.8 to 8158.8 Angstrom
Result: 7.09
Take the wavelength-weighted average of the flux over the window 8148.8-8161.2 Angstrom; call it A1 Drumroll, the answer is 7.14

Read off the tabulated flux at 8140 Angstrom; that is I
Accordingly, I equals 7.3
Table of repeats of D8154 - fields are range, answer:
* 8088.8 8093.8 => 7.46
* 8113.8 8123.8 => 7.19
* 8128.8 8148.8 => 7.26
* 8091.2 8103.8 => 7.38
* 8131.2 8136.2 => 7.42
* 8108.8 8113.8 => 7.37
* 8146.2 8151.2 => 7.23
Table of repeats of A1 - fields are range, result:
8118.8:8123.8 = 7.2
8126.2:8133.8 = 7.43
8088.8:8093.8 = 7.46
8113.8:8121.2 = 7.24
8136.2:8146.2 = 7.3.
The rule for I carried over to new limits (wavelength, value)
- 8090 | 7.47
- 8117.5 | 7.23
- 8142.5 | 7.28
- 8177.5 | 7.08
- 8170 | 7.16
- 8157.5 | 7.09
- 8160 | 7.07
